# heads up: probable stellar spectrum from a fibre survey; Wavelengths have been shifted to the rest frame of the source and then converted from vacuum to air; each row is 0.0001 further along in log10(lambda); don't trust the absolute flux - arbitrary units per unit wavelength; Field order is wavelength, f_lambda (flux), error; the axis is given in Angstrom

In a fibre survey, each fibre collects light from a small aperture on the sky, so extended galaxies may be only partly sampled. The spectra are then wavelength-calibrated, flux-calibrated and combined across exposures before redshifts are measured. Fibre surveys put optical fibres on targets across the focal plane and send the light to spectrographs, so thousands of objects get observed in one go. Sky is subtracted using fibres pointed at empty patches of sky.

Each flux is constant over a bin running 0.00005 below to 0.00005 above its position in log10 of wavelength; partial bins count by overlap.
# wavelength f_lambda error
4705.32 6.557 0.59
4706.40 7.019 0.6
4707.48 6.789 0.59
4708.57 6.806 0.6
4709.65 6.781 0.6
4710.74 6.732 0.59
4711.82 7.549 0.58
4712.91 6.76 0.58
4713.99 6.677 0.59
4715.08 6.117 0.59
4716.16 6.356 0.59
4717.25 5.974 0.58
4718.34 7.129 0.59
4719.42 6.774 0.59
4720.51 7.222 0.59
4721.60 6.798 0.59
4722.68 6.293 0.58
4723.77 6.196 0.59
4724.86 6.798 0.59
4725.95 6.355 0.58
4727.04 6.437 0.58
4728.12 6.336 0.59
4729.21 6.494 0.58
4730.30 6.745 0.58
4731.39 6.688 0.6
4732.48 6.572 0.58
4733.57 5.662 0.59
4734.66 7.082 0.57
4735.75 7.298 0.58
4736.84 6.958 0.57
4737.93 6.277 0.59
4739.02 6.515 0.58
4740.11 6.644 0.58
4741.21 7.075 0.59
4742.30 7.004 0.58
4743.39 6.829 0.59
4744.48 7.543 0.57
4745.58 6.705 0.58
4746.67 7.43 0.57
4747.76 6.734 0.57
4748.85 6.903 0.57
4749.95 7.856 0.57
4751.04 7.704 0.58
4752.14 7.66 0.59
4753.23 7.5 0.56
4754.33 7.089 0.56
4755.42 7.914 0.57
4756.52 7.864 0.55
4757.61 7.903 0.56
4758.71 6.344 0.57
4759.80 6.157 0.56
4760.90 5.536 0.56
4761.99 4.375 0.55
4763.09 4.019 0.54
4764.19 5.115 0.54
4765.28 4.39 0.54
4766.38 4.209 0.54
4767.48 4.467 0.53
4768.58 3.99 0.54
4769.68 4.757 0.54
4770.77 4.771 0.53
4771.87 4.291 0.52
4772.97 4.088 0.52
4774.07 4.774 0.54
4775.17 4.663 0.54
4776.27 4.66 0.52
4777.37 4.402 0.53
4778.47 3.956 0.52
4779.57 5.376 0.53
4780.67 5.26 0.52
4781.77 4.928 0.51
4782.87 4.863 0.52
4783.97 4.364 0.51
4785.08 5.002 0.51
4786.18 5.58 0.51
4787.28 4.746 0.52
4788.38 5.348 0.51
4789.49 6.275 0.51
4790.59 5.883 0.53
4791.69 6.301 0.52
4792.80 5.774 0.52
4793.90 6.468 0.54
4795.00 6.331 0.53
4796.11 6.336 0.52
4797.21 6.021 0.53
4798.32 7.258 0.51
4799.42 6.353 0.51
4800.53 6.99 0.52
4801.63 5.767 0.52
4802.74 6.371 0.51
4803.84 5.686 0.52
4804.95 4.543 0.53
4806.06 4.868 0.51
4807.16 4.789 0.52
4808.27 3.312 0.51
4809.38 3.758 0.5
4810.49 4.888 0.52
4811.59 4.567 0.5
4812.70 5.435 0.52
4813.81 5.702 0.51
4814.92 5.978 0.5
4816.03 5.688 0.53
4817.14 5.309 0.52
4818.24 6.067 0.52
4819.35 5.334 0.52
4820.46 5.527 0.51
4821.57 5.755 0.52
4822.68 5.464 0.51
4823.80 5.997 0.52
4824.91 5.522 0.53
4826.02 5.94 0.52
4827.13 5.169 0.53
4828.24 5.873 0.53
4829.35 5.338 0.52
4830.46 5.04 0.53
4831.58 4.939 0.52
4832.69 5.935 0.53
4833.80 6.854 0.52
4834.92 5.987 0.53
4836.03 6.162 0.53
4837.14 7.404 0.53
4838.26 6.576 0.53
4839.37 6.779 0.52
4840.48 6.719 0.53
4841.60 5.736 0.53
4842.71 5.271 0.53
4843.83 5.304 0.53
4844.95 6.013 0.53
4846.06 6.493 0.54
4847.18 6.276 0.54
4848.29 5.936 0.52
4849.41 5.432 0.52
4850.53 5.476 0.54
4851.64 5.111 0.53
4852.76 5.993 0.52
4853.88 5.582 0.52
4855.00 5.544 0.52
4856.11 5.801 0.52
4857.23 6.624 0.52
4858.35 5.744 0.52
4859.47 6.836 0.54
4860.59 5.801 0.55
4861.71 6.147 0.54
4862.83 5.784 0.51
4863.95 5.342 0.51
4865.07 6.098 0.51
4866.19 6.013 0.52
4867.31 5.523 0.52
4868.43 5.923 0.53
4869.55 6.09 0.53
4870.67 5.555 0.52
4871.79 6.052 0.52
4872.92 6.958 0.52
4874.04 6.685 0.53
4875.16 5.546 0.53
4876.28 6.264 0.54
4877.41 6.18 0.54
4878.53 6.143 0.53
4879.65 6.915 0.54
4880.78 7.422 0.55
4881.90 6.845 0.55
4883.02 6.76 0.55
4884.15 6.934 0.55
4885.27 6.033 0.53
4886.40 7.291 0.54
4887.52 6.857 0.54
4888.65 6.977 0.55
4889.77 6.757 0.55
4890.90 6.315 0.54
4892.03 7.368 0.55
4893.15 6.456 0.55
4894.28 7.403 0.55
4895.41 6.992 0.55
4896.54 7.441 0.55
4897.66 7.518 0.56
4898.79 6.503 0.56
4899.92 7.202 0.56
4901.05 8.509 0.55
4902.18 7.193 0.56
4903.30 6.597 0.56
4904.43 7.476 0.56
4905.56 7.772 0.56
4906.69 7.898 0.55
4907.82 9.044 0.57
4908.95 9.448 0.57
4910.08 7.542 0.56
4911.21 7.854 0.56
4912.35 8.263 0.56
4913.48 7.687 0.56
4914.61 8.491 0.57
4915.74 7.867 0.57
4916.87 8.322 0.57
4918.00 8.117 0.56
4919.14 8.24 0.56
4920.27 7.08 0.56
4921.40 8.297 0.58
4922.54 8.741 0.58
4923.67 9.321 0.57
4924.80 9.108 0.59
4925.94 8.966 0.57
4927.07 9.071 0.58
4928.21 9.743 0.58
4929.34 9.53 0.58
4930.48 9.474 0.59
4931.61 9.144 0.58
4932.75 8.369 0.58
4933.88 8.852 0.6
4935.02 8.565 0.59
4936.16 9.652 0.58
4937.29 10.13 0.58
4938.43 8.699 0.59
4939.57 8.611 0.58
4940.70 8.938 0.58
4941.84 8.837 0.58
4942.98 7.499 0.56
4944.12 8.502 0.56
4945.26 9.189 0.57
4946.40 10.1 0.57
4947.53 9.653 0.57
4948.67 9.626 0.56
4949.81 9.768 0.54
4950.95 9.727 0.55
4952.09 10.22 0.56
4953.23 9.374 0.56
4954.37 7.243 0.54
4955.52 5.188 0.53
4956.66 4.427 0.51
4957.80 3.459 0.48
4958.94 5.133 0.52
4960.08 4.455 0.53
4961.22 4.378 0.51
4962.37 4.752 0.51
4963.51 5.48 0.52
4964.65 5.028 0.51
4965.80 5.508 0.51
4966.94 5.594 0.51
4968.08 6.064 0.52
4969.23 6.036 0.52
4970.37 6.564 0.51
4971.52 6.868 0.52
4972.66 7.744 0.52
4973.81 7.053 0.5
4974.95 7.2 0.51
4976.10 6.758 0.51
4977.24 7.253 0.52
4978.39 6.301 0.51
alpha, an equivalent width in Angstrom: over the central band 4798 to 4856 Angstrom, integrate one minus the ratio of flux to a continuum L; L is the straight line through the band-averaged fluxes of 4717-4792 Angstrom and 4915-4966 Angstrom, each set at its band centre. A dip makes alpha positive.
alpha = 9.5 Angstrom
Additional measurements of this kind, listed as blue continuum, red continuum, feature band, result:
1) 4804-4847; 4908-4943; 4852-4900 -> 4.98 Angstrom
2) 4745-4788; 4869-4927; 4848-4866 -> 2.62 Angstrom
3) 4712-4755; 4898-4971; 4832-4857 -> 4.60 Angstrom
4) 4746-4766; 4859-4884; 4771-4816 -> 8.05 Angstrom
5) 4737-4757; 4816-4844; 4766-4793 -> 7.05 Angstrom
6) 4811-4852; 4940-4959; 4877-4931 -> -3.44 Angstrom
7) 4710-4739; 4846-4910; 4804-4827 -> 4.78 Angstrom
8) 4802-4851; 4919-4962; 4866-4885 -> 1.19 Angstrom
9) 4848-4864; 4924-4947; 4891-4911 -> 0.34 Angstrom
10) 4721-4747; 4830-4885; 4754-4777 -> 4.45 Angstrom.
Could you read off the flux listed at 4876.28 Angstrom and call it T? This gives 6.264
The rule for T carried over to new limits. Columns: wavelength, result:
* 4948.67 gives 9.626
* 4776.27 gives 4.66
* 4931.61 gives 9.144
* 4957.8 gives 3.459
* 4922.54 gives 8.741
